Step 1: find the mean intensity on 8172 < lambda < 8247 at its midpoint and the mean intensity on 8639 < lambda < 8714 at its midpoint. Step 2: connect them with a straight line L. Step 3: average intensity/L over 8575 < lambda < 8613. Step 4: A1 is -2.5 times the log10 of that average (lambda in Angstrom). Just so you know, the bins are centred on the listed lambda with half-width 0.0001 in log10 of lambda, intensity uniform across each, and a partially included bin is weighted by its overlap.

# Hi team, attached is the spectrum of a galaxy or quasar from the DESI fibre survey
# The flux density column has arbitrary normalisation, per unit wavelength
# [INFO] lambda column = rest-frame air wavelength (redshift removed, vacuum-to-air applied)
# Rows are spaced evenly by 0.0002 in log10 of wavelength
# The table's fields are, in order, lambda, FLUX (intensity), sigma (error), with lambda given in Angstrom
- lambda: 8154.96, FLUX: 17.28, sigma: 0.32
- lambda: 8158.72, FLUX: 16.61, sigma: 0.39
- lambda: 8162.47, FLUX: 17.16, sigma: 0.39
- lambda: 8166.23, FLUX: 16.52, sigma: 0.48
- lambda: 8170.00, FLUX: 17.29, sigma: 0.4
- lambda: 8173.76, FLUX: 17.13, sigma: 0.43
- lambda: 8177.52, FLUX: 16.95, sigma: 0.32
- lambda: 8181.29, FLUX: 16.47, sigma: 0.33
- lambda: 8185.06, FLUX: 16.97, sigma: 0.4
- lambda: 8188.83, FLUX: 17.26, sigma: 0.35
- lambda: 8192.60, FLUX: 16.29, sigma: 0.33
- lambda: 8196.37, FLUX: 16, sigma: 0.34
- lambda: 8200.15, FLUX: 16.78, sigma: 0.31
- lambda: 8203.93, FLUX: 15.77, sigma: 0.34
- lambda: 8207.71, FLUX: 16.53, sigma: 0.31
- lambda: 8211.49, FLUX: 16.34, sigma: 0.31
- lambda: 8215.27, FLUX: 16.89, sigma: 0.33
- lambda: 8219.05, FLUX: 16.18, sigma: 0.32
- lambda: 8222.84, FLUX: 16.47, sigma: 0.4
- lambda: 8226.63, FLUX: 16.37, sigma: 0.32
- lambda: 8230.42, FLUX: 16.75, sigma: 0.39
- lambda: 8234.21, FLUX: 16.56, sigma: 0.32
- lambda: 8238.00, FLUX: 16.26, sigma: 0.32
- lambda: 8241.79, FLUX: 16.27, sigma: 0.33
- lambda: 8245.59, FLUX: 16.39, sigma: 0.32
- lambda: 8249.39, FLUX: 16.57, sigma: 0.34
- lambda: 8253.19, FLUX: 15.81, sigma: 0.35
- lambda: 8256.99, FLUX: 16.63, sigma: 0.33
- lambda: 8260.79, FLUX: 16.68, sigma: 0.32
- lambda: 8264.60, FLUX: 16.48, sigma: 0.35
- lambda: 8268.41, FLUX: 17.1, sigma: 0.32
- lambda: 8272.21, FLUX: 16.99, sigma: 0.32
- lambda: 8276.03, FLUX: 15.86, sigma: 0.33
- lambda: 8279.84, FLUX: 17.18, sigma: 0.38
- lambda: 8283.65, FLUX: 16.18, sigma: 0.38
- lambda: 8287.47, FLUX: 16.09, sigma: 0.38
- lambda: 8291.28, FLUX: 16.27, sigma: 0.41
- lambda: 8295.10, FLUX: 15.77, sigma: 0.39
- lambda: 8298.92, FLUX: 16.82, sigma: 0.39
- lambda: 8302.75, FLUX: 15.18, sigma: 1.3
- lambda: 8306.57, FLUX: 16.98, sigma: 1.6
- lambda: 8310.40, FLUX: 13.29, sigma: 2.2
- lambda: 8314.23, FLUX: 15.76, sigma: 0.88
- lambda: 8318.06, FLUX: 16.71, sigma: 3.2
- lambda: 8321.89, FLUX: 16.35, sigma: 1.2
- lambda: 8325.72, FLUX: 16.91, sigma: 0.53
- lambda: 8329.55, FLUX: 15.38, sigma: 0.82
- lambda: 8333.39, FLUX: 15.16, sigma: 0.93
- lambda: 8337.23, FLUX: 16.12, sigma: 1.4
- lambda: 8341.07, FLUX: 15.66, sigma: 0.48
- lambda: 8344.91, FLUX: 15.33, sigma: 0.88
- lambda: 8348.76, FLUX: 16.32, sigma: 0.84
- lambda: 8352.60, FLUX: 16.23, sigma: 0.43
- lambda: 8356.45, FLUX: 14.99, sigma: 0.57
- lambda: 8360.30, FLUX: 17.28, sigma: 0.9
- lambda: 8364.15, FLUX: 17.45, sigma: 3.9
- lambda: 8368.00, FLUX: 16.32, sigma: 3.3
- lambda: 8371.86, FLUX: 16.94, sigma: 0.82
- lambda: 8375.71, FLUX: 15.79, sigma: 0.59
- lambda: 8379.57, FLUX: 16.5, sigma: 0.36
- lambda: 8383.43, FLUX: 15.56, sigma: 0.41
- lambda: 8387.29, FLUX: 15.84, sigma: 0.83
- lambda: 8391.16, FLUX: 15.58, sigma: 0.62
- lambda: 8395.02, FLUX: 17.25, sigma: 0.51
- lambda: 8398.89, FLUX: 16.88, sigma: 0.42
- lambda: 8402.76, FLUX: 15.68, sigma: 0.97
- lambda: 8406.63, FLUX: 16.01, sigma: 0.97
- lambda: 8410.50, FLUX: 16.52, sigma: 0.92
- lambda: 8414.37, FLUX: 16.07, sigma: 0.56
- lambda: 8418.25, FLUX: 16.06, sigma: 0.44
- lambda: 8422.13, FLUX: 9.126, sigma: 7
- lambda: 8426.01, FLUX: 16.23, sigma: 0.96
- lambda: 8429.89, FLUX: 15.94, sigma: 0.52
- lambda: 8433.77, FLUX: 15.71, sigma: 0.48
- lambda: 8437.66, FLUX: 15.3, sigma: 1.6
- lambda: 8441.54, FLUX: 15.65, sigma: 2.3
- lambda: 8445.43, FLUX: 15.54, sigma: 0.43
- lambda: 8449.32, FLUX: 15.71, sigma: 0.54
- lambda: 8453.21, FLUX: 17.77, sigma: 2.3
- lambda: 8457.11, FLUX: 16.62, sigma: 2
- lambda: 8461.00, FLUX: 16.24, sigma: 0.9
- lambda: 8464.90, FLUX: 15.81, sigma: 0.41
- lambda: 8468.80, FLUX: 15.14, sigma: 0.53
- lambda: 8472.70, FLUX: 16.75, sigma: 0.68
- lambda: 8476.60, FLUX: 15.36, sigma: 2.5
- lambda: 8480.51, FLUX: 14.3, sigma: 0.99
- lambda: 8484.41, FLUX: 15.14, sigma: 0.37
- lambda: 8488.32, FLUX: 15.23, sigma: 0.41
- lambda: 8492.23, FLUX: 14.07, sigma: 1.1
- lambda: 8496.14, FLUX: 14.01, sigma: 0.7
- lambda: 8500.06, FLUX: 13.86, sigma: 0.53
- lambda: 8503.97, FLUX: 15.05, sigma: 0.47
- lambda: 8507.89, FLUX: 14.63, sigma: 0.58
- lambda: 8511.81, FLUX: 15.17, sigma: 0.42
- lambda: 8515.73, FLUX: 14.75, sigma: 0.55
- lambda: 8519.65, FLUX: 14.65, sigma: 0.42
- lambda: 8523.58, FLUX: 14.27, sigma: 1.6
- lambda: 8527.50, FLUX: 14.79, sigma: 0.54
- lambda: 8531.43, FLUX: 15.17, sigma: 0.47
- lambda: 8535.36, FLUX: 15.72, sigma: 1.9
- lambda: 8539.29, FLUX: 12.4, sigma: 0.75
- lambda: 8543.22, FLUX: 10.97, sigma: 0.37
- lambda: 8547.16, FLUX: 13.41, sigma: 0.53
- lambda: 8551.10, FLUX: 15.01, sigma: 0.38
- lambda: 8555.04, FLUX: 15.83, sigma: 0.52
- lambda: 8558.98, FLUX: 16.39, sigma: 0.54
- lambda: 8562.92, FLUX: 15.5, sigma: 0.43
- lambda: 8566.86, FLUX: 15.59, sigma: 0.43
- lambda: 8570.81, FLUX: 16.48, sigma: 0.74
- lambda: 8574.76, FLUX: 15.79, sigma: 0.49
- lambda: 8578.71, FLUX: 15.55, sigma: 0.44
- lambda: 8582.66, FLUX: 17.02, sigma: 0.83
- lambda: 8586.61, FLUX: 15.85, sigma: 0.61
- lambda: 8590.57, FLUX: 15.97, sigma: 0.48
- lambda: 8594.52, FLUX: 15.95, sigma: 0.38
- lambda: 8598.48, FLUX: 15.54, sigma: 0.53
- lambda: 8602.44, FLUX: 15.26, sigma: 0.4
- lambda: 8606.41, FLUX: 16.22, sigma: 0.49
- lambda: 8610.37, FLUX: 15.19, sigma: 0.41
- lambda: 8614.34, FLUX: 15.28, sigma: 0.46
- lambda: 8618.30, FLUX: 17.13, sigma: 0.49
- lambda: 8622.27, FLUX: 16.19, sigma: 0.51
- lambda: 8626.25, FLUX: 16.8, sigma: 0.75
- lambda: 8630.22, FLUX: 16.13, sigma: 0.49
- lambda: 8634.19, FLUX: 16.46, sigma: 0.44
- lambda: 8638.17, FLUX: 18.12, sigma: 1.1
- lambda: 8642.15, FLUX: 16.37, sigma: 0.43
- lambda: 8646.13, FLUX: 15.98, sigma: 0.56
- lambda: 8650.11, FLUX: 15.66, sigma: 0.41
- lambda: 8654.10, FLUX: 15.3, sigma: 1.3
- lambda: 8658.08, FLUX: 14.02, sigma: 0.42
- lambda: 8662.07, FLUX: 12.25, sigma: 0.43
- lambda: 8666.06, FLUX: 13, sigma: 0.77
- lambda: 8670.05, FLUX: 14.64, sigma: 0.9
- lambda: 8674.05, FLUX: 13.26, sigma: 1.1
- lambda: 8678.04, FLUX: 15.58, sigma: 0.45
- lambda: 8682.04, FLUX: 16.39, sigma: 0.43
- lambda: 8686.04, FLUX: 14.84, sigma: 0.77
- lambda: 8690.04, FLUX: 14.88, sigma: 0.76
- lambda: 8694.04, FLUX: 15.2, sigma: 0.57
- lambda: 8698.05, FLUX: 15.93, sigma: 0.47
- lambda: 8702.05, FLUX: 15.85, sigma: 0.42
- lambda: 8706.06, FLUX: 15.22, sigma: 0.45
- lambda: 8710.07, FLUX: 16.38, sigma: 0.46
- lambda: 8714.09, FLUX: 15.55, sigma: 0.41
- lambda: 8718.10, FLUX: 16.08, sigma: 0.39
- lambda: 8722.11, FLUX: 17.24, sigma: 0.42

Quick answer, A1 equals -0.03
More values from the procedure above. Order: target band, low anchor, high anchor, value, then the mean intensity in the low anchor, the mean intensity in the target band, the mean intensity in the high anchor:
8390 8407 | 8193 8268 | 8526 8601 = -0.04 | 16.4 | 16.3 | 15.2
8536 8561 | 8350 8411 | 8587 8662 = 0.14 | 16.3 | 14.1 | 15.9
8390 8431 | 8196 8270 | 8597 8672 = 0.03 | 16.4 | 15.6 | 15.6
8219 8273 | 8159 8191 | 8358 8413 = 0.02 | 16.9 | 16.5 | 16.4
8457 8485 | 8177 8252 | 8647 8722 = 0.01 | 16.5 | 15.6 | 15.1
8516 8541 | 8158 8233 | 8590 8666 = 0.10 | 16.6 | 14.5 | 15.7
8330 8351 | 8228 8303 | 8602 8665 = 0.04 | 16.4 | 15.7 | 15.7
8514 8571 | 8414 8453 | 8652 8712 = 0.03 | 15.2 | 14.7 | 14.9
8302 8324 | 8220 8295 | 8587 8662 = 0.04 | 16.4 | 15.8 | 15.9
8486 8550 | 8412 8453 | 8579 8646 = 0.10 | 15.3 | 14.3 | 16.2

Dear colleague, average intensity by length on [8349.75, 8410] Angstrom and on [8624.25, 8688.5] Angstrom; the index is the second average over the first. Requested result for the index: 0.94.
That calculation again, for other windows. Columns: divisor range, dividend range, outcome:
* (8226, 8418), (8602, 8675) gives 0.95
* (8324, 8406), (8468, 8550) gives 0.90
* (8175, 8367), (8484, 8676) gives 0.93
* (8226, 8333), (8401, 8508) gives 0.94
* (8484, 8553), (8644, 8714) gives 1.05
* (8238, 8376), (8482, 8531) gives 0.90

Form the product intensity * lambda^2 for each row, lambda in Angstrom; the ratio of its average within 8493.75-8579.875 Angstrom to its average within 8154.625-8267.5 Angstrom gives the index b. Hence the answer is 0.96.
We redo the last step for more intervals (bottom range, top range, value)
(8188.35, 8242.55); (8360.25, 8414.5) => 1.04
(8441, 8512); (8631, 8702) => 1.03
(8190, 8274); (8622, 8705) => 1.03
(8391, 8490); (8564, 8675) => 1.04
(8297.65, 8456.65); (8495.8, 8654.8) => 1.02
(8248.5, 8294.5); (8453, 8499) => 0.98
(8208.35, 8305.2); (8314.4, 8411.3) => 1.01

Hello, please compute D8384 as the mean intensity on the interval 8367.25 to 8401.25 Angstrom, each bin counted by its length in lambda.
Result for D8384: 16.3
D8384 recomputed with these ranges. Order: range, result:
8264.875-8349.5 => 16.1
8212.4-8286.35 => 16.5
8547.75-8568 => 15.5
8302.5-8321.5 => 15.7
